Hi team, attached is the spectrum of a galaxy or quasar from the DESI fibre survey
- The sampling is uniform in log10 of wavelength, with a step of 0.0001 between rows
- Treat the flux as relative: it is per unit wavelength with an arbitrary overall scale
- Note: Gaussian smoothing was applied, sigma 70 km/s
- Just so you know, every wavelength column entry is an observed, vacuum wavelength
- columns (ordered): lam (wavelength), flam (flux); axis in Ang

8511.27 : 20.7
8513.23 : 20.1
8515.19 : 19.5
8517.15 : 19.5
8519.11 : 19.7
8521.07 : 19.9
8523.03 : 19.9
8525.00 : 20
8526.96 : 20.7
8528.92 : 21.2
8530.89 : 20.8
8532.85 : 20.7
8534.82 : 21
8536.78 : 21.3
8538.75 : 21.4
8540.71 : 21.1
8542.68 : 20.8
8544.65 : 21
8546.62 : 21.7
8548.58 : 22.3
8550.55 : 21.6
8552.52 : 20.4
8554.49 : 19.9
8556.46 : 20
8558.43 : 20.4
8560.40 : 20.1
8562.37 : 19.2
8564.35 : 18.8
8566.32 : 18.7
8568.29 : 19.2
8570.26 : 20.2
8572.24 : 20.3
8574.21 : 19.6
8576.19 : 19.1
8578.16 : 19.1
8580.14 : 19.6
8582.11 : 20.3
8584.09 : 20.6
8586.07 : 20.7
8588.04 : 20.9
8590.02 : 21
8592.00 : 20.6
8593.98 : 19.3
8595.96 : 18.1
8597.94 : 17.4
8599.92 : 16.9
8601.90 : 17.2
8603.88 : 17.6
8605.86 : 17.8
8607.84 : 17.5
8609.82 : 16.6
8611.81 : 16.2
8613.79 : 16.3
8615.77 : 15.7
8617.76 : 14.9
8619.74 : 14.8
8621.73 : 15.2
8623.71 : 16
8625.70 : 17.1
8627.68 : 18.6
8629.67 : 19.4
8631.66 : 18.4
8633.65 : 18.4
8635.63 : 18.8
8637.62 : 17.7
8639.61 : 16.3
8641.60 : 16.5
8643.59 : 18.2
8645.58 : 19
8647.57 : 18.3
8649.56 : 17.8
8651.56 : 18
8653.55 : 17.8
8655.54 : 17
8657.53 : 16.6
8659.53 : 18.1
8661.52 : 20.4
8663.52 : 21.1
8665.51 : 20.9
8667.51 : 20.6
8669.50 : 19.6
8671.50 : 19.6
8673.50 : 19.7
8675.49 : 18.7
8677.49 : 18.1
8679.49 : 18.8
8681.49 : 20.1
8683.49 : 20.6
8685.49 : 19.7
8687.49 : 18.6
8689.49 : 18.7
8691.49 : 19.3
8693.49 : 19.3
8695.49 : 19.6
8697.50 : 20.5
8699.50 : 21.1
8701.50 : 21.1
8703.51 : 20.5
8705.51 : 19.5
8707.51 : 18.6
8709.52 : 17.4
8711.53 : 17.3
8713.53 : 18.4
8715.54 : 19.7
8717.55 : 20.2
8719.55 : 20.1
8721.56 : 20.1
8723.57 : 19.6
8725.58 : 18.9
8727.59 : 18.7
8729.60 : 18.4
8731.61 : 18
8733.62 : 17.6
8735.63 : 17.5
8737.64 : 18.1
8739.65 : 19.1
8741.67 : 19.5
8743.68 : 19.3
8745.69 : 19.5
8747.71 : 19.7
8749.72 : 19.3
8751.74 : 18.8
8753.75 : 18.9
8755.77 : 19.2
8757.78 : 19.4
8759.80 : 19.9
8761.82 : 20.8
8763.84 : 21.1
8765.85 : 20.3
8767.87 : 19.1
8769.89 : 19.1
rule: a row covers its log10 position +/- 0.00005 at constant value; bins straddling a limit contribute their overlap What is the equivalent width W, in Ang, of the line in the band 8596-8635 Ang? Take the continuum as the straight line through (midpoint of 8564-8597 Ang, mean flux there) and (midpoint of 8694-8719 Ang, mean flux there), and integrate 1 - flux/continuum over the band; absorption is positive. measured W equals 5.37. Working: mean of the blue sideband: 19.8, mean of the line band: 17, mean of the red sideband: 19.5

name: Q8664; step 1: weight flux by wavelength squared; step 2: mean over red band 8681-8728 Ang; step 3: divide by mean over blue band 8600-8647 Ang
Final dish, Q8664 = 1.16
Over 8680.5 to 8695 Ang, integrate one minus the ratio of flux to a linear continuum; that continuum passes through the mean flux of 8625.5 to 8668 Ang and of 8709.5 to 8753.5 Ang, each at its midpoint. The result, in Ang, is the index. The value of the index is -0.64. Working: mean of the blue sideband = 18.4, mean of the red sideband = 18.9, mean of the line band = 19.5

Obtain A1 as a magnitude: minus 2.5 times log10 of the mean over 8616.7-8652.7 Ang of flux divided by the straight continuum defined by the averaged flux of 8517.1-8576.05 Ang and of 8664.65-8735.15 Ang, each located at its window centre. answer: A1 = 0.14 mag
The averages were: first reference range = 20.4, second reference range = 19.3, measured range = 17.4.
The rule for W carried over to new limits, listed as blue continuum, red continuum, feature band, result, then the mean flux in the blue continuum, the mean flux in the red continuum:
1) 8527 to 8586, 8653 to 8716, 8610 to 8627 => 3.4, 20.4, 19.3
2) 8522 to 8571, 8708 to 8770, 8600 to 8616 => 2.5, 20.5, 19.1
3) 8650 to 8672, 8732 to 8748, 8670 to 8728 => -1.6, 19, 18.7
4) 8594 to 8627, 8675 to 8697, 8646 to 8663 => 0.1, 16.7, 19.3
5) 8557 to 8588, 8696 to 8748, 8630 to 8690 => 2.1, 19.8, 19.2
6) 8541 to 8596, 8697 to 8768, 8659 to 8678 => -0.1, 20.2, 19.3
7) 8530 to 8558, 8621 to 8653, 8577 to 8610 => 0.6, 21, 17.8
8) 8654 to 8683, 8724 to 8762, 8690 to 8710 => -0.6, 19.2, 18.9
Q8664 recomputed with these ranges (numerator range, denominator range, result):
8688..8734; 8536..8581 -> 0.99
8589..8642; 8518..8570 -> 0.87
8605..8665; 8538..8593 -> 0.88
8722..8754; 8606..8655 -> 1.12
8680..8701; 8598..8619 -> 1.21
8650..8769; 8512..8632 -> 1.03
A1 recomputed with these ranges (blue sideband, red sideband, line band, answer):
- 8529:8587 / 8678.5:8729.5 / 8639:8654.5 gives 0.12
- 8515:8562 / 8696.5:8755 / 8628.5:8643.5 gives 0.11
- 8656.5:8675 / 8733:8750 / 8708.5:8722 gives 0.01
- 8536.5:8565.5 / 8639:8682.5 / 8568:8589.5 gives 0.01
